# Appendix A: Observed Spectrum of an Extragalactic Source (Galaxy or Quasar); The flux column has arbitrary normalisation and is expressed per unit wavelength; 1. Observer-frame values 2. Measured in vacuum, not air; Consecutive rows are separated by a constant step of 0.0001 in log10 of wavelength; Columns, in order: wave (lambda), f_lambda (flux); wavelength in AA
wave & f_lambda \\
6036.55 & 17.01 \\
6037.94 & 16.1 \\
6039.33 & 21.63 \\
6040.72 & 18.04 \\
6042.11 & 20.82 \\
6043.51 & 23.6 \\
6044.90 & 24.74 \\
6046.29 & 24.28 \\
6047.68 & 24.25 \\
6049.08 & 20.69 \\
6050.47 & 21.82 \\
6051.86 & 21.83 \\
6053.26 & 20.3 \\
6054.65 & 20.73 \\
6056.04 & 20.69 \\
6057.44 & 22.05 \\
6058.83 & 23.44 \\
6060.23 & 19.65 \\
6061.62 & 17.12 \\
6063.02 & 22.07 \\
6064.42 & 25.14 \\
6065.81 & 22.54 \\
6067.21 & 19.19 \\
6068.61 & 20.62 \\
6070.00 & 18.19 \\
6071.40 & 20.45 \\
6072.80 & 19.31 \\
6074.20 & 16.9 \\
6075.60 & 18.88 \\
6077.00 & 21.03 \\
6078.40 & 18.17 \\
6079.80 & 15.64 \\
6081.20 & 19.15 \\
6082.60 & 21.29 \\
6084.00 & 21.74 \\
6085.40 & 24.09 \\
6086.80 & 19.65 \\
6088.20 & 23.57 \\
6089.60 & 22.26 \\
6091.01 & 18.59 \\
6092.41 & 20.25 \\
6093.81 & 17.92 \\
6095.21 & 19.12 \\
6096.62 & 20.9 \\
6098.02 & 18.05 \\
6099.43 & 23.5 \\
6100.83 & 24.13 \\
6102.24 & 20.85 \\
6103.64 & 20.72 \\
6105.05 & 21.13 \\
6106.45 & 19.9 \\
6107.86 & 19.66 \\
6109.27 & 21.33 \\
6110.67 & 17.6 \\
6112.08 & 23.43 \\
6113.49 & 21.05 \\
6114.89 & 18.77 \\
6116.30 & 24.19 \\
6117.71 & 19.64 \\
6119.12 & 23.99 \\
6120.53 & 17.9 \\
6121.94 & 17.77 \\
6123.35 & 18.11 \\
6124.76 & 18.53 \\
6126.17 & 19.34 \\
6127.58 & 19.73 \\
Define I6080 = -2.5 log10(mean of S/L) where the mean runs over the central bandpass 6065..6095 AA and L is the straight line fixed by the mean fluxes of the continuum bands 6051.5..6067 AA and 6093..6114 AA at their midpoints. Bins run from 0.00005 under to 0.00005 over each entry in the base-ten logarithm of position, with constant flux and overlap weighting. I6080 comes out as 0.05 mag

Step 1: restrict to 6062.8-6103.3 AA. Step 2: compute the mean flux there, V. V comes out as 20.4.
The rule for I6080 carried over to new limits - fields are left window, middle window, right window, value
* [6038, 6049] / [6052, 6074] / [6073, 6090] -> 0.02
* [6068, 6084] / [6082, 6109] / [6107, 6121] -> -0.05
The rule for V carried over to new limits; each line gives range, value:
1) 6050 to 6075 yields 20.6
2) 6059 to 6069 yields 21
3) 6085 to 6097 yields 20.6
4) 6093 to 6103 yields 20.6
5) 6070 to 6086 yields 19.6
